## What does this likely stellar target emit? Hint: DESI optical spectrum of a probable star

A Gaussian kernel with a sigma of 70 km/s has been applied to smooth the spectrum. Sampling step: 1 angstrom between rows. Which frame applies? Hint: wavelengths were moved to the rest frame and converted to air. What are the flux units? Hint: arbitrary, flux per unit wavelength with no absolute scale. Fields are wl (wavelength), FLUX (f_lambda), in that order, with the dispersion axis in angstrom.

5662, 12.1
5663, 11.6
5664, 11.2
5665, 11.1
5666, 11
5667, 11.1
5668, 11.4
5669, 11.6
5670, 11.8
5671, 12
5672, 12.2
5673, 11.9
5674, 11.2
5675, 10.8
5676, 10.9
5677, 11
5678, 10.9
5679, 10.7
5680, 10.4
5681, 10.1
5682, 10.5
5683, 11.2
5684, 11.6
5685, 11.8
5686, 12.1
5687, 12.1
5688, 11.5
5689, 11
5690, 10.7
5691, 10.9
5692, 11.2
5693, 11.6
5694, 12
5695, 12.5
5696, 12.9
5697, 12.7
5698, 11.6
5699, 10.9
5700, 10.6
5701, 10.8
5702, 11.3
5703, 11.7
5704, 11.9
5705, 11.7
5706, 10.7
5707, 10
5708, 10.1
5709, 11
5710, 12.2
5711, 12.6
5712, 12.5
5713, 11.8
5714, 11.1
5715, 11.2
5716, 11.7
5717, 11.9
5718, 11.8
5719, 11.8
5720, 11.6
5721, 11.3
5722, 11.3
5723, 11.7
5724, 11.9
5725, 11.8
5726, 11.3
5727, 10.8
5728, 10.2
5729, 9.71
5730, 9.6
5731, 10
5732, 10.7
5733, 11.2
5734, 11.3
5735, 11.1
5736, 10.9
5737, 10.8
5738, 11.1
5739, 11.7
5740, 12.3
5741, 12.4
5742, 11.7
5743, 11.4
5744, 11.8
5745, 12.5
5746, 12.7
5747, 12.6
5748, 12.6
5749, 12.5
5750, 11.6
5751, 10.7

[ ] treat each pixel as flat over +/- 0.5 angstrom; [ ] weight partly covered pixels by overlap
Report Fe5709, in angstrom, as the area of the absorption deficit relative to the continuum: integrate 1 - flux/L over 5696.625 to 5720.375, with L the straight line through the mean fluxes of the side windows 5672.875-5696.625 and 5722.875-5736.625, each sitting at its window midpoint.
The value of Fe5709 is -0.85 angstrom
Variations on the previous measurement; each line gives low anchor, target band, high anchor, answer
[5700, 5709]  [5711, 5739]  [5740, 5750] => 0.9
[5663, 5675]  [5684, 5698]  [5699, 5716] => -0.5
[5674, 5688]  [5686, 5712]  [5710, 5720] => 0.0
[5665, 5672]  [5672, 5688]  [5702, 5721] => 0.4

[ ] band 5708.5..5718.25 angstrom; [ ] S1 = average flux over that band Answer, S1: 11.8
